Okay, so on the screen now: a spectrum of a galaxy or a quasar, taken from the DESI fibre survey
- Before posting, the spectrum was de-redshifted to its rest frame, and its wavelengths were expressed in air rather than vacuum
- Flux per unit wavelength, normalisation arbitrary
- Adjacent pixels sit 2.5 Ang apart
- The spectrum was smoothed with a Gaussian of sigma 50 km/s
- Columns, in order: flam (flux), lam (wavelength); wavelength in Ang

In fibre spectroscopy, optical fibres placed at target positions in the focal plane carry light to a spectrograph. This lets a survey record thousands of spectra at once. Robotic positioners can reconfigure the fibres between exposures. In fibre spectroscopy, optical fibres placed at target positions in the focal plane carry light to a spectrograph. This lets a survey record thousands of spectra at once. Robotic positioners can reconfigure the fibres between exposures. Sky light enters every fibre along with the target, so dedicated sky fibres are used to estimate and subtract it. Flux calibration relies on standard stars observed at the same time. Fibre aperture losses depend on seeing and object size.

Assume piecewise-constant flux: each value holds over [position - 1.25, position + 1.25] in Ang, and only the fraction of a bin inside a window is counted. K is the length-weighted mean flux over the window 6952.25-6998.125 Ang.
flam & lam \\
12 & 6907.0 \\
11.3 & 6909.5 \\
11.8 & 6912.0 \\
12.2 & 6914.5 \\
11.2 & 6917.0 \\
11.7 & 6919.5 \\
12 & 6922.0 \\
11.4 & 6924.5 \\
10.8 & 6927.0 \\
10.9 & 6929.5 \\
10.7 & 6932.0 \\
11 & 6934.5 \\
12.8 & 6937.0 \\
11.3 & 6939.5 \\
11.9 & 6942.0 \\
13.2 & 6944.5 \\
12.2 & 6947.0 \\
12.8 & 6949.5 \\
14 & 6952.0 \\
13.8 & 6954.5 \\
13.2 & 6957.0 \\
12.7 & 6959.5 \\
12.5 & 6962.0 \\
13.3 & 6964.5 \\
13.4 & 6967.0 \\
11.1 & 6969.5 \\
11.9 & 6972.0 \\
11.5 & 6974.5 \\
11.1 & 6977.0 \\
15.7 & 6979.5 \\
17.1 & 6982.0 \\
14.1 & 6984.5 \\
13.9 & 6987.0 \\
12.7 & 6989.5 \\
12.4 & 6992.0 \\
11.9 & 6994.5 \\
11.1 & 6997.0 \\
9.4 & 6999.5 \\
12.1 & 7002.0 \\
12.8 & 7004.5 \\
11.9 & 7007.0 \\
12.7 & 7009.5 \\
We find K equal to 13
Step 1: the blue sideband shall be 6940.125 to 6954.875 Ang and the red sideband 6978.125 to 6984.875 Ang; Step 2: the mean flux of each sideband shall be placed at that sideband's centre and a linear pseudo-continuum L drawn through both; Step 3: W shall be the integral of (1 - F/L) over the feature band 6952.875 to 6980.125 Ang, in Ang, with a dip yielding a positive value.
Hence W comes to 3.3 Ang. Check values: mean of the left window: 12.9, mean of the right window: 15.7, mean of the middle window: 12.7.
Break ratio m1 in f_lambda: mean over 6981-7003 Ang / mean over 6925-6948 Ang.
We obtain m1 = 1.09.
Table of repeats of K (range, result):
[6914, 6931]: 11.4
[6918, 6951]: 11.8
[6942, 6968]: 13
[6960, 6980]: 12.4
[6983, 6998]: 12.8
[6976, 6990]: 14.2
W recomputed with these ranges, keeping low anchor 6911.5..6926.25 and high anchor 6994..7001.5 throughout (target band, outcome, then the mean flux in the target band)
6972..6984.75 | -3.08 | 13.7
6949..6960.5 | -2.09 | 13.3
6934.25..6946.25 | -0.72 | 12.1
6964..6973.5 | -1.02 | 12.3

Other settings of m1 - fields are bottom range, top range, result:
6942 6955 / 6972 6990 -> 1.05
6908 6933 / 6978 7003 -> 1.14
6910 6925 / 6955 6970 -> 1.10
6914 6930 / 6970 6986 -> 1.18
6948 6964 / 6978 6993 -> 1.09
